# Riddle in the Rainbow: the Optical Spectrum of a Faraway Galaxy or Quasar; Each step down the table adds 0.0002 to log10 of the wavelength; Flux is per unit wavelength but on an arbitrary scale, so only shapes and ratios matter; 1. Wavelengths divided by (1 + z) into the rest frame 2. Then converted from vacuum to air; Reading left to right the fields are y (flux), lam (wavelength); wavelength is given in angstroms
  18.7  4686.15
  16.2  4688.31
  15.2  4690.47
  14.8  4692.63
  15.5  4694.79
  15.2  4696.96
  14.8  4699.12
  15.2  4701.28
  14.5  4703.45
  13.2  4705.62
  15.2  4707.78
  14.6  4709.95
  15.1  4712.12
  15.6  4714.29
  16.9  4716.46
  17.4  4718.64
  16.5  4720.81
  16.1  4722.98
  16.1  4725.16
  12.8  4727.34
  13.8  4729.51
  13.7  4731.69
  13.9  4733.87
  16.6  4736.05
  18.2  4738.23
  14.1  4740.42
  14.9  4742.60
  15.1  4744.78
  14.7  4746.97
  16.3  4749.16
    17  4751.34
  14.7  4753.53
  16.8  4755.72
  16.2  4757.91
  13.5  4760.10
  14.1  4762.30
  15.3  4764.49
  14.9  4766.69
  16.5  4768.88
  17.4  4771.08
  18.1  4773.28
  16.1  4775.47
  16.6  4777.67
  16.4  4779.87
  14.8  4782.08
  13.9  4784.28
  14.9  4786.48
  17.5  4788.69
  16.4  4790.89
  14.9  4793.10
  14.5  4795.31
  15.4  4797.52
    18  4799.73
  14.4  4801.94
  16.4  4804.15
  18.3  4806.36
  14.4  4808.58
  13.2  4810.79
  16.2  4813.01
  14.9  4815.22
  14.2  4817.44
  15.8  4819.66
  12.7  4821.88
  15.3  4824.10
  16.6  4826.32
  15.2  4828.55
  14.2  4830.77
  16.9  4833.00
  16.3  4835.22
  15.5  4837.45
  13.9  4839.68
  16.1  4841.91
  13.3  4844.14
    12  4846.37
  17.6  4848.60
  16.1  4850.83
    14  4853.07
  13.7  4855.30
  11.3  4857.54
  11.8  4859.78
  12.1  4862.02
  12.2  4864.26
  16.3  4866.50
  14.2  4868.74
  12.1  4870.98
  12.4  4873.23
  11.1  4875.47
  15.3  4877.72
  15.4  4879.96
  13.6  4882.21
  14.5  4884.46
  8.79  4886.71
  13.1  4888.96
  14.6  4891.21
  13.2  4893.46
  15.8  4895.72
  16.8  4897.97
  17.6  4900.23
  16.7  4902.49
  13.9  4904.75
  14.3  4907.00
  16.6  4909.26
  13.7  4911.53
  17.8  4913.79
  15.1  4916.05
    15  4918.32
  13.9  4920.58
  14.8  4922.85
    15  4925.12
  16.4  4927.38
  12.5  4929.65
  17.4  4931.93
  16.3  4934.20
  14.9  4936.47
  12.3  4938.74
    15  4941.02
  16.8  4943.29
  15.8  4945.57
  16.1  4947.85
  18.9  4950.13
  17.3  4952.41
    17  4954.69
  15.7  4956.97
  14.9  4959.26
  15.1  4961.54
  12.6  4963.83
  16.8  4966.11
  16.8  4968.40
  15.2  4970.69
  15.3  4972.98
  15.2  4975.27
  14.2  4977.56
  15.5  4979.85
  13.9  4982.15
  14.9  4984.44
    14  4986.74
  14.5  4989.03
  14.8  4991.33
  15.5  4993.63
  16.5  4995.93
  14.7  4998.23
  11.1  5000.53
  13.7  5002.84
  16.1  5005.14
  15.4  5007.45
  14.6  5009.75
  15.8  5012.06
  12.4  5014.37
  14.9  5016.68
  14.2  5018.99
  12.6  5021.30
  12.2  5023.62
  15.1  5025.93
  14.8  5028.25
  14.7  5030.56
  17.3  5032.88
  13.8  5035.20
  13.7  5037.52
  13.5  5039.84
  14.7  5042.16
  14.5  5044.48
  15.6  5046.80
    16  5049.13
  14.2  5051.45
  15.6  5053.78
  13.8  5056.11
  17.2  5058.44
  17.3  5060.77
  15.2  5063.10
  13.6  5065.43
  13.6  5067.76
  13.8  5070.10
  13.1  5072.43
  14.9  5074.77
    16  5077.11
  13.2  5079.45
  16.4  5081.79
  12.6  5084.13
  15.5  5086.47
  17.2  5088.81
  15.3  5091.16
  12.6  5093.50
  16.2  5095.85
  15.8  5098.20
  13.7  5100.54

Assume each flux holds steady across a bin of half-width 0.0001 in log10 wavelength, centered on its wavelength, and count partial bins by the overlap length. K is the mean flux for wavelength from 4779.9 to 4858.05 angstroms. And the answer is 15.2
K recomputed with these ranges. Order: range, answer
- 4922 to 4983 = 15.5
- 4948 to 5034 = 15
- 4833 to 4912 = 14.2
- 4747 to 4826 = 15.6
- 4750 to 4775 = 15.9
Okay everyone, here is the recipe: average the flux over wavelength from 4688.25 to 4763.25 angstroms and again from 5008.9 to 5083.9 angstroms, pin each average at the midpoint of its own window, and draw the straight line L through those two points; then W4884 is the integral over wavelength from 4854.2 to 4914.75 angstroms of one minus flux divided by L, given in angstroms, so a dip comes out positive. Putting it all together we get 3.7 angstroms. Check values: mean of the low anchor 15.3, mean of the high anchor 14.6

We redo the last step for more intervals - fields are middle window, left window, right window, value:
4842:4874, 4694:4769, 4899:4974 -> 3.8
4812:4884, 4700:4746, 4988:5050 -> 2.9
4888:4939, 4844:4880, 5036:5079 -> -4.8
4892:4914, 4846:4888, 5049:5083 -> -3.0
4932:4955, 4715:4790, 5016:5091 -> -1.5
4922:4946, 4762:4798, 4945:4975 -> 1.1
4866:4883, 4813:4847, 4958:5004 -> 1.3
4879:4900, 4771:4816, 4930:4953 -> 2.3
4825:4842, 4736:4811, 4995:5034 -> -0.1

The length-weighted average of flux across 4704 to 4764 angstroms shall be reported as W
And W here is 15.3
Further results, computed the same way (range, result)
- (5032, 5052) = 14.8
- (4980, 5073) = 14.6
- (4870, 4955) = 14.9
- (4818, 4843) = 15.3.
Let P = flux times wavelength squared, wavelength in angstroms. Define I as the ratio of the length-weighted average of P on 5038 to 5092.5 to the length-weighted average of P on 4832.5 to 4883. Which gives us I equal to 1.2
